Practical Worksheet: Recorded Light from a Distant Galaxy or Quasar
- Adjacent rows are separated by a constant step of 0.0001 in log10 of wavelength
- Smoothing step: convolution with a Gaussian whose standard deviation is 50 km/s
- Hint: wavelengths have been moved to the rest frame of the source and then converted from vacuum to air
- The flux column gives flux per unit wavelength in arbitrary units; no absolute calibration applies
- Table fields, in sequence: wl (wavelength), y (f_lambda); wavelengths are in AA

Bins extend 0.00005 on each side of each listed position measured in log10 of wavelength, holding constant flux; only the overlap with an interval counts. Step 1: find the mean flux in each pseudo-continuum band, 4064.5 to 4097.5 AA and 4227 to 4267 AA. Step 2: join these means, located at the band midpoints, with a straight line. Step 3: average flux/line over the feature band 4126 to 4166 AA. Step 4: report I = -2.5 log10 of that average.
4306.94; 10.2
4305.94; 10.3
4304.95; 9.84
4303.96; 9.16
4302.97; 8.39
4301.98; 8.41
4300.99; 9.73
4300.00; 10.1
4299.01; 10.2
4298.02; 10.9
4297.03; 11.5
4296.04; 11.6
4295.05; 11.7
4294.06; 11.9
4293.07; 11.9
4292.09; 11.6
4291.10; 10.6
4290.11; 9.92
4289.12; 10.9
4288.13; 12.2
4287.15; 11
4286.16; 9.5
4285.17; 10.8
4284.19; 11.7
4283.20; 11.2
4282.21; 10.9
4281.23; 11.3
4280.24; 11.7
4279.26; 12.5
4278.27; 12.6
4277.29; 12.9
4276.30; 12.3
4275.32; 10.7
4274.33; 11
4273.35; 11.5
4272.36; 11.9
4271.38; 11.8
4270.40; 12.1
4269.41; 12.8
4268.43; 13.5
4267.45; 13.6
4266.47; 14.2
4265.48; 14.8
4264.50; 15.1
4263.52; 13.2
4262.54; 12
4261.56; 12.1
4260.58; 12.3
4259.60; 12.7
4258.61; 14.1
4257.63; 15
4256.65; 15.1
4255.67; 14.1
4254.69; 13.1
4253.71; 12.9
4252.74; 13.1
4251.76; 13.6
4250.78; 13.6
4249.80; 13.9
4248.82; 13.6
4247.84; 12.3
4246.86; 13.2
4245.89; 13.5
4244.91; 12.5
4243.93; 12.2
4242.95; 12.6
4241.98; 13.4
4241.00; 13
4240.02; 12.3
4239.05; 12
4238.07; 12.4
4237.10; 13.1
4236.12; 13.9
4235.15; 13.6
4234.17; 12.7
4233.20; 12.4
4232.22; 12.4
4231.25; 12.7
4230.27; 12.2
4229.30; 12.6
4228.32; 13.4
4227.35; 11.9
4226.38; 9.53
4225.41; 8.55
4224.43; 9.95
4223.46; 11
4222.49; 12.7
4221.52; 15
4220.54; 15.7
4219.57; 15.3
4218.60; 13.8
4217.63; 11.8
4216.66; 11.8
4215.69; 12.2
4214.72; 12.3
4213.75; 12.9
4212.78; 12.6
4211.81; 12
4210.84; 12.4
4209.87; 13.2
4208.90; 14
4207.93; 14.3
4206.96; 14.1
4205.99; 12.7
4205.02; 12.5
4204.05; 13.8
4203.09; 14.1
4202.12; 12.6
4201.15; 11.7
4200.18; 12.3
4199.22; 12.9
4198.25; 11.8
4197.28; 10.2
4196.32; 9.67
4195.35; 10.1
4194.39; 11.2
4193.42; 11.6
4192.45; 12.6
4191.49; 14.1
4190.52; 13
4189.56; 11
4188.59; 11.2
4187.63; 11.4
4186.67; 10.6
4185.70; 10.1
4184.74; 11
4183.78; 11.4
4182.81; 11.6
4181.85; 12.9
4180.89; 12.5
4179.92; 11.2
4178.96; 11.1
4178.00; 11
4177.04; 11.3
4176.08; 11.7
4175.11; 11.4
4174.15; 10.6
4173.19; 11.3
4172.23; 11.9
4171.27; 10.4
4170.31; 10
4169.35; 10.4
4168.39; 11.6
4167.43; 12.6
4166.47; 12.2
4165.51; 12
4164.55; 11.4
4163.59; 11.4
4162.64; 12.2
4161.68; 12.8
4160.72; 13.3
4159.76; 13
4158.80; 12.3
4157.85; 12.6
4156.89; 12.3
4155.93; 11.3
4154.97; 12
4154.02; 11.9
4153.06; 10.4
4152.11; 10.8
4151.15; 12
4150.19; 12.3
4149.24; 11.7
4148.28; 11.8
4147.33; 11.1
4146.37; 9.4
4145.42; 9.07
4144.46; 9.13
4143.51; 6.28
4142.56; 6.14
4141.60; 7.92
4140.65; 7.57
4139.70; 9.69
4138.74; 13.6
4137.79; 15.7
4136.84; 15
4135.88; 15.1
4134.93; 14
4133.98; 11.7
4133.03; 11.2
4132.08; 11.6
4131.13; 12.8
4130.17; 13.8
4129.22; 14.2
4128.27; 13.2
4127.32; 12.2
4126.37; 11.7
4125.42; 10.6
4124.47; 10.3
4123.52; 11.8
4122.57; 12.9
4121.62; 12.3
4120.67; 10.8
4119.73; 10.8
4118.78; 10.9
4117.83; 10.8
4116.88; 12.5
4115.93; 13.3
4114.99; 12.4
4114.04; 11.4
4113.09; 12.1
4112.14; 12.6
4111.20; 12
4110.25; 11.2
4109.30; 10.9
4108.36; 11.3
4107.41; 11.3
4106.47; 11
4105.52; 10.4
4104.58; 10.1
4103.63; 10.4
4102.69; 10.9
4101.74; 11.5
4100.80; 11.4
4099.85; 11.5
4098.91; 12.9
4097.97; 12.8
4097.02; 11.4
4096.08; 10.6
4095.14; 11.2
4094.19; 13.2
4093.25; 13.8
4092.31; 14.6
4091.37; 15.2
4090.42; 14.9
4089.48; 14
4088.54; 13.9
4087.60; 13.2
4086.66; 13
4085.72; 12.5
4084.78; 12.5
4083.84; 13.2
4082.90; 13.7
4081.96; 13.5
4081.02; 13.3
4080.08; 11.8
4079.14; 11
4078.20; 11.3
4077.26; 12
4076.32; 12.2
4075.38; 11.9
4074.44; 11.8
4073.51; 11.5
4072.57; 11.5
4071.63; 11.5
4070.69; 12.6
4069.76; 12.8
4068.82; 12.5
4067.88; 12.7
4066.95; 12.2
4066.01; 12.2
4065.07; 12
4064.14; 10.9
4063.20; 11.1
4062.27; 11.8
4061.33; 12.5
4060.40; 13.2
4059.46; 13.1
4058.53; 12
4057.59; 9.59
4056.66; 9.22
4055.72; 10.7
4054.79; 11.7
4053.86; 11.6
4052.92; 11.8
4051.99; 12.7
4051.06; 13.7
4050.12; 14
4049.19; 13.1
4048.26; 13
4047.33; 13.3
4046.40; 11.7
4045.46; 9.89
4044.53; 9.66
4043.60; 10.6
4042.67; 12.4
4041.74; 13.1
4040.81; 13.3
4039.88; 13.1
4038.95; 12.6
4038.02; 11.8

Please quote 0.10 mag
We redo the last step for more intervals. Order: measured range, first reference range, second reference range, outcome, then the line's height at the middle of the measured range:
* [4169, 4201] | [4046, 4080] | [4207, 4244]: 0.10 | 12.5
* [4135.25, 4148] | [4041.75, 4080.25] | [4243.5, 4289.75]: 0.16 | 12.2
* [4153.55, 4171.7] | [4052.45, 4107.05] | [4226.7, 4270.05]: 0.07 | 12.6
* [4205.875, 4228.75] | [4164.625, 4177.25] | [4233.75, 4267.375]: -0.01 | 12.5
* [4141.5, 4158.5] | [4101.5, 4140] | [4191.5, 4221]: 0.16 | 12.2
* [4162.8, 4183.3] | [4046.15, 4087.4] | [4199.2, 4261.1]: 0.11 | 12.6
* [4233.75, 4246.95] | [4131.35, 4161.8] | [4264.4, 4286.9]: -0.08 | 11.9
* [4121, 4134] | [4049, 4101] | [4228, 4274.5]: 0.04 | 12.6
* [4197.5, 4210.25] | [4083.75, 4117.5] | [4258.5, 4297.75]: -0.08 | 12.1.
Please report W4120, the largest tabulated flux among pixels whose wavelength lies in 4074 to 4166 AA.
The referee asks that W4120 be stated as 15.7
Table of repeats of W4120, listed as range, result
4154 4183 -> 13.3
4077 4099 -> 15.2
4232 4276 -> 15.1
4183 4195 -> 14.1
